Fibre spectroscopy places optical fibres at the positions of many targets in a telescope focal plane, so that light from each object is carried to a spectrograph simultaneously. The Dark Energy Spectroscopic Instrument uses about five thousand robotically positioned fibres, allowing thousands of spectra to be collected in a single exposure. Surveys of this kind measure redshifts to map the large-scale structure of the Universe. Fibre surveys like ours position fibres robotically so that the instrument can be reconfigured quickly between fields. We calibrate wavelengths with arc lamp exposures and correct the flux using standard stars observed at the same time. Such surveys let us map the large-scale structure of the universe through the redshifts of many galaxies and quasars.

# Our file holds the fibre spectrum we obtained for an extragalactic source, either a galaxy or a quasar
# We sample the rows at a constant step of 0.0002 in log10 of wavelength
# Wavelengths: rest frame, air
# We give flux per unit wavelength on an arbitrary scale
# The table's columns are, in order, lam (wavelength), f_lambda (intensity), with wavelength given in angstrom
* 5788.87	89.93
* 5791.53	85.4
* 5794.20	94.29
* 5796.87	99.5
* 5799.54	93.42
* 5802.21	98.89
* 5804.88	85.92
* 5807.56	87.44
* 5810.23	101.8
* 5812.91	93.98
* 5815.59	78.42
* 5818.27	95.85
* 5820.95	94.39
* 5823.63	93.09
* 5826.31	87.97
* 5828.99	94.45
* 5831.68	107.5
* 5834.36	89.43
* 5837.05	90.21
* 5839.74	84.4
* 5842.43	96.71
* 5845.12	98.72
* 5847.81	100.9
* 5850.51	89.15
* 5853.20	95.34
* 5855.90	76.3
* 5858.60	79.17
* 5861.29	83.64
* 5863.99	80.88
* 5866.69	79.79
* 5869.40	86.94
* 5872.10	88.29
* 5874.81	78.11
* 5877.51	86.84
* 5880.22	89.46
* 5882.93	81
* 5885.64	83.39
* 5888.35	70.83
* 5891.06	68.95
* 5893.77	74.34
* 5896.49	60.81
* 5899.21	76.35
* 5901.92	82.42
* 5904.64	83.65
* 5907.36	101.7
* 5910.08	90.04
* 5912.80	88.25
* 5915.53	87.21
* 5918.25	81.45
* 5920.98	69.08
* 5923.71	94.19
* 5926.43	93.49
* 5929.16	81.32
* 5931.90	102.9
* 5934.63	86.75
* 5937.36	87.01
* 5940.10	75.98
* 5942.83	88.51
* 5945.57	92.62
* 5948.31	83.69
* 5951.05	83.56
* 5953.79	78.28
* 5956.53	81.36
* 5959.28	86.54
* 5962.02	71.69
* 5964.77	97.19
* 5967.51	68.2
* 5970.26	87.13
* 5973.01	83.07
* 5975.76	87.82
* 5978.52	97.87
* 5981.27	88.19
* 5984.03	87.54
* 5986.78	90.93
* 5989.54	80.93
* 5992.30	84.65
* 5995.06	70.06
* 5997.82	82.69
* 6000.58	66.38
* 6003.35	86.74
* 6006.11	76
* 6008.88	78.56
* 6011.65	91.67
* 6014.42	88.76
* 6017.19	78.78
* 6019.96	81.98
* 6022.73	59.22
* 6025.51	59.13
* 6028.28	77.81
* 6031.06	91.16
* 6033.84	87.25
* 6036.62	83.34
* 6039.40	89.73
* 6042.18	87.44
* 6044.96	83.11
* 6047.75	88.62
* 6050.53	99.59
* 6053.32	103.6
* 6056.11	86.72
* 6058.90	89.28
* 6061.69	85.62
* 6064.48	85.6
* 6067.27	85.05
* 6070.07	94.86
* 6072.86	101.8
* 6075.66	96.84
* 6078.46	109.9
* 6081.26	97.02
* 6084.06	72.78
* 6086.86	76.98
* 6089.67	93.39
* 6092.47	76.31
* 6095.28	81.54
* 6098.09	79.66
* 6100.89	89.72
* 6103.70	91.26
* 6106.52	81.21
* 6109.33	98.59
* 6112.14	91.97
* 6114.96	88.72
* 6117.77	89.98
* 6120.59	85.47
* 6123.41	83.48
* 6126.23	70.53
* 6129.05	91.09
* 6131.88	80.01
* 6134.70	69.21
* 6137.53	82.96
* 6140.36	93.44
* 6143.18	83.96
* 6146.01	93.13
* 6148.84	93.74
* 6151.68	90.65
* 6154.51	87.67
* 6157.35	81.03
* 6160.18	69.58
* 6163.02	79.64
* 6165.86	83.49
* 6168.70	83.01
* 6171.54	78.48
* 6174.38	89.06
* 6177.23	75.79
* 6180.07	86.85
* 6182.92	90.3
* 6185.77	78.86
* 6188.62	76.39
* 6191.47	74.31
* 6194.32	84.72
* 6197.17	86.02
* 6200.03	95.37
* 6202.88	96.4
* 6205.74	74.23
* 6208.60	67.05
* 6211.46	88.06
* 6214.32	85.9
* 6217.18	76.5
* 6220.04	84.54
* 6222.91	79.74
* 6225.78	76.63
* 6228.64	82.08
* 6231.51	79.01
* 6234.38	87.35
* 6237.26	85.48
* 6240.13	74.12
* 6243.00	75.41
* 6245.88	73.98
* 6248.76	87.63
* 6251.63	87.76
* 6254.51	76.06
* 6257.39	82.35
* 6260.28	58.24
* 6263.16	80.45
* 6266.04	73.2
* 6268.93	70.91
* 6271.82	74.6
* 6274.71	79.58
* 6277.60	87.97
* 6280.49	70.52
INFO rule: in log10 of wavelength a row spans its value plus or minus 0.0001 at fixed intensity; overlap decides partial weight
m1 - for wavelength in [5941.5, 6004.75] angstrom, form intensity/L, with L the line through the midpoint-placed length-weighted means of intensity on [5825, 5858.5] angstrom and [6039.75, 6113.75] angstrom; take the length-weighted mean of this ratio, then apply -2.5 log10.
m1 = 0.09 mag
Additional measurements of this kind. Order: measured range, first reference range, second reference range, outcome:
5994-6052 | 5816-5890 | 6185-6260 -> 0.04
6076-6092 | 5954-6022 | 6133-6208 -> -0.08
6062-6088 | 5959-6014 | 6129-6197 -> -0.10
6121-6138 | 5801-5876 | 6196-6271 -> 0.04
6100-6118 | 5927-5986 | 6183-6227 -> -0.09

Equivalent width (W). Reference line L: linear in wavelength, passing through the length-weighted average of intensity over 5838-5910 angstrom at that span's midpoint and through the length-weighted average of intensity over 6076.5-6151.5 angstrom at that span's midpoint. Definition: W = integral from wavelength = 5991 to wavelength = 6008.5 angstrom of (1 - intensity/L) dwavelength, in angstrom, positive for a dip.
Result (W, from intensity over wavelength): 1.5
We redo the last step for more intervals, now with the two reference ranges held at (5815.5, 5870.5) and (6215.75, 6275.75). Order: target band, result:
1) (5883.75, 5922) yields 3.6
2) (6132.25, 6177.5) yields -1.4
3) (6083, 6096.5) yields 0.4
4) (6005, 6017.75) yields 0.3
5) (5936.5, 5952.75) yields 0.4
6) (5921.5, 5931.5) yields -0.2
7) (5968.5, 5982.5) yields -0.3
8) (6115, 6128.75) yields -0.3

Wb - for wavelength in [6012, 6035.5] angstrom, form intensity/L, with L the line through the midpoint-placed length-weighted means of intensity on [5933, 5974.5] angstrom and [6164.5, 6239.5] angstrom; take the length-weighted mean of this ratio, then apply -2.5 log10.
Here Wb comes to 0.06 mag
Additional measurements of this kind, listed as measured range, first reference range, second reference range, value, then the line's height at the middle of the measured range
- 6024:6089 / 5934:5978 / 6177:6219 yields -0.063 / 83.4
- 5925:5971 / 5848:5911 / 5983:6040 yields -0.048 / 81.4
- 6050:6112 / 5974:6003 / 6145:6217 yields -0.077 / 83.6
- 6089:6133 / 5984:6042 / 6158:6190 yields -0.063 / 80.9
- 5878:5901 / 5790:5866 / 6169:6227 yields 0.178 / 89.7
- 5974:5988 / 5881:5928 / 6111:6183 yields -0.098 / 82.5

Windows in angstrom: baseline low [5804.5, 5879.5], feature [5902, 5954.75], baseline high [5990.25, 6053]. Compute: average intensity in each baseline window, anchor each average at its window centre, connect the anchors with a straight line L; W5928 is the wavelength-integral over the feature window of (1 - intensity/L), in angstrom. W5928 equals -0.58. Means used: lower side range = 89.5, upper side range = 81.9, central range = 86.8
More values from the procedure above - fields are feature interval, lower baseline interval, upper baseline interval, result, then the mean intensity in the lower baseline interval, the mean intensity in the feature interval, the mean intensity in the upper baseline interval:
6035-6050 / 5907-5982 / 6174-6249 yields -0.5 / 86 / 87.2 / 81.7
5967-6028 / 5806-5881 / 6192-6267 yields 3.7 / 89.6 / 80.8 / 80.7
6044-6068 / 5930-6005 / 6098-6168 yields -1.4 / 84.3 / 89.9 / 85.3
